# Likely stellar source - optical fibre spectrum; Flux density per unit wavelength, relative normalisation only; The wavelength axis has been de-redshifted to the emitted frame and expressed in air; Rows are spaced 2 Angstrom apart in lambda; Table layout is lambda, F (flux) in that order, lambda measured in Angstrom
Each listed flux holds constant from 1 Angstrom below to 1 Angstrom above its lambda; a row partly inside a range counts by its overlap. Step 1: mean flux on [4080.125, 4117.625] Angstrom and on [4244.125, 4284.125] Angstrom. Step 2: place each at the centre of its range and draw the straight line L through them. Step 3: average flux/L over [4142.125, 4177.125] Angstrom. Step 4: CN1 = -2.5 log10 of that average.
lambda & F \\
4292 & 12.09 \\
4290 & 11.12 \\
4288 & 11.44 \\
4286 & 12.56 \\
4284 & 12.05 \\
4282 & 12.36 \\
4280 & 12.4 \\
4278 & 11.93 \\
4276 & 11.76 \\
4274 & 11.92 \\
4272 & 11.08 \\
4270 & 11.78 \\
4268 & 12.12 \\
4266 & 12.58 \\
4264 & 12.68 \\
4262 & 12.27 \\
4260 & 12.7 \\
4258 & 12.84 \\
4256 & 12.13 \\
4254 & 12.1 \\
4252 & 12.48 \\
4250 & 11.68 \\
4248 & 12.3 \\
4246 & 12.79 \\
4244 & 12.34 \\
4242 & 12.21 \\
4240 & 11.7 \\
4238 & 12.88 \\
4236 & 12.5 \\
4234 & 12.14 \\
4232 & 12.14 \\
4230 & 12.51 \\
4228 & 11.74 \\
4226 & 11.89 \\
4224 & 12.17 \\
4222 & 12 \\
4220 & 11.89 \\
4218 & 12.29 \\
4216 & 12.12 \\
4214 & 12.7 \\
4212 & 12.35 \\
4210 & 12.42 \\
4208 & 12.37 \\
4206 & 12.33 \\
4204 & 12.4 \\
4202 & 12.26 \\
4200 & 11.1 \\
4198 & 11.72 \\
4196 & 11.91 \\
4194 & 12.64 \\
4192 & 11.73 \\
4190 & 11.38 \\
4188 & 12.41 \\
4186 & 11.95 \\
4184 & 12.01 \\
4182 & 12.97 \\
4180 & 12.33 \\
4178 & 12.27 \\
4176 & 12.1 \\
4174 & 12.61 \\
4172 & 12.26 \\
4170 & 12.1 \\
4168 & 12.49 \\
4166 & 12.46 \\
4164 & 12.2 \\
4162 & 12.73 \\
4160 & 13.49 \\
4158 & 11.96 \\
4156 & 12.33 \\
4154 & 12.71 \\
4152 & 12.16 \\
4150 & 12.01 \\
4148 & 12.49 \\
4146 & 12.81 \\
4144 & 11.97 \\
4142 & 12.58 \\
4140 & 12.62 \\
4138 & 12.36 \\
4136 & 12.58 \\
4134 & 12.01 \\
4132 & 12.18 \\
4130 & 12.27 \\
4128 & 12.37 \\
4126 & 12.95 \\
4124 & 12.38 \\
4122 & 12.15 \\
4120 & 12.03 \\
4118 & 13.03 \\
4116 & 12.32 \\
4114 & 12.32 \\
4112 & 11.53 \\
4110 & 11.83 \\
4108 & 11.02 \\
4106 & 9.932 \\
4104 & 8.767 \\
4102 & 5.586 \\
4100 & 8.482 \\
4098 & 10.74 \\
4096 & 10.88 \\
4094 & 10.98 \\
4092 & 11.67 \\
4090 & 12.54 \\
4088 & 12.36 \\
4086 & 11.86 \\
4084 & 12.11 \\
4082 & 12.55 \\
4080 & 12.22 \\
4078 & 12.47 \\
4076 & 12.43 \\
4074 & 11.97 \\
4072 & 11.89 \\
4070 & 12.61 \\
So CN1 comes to -0.09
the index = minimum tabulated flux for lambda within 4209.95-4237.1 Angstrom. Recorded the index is 11.74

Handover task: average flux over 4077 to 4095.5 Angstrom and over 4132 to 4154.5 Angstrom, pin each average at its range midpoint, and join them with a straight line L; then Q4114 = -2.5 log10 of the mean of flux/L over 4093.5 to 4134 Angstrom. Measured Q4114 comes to 0.09 mag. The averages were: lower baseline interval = 12.1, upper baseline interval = 12.4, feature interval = 11.2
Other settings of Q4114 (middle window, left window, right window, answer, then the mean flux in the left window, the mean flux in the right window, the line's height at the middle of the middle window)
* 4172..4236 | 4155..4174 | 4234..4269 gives 0.02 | 12.5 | 12.4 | 12.4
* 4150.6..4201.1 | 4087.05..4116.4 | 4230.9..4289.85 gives -0.08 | 10.7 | 12.2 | 11.4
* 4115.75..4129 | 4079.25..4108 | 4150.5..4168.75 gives -0.09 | 10.8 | 12.5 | 11.5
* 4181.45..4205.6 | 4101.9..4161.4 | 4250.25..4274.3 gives 0.01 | 12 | 12.2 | 12.1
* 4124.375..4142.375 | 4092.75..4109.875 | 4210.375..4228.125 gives -0.20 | 9.7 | 12.2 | 10.4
